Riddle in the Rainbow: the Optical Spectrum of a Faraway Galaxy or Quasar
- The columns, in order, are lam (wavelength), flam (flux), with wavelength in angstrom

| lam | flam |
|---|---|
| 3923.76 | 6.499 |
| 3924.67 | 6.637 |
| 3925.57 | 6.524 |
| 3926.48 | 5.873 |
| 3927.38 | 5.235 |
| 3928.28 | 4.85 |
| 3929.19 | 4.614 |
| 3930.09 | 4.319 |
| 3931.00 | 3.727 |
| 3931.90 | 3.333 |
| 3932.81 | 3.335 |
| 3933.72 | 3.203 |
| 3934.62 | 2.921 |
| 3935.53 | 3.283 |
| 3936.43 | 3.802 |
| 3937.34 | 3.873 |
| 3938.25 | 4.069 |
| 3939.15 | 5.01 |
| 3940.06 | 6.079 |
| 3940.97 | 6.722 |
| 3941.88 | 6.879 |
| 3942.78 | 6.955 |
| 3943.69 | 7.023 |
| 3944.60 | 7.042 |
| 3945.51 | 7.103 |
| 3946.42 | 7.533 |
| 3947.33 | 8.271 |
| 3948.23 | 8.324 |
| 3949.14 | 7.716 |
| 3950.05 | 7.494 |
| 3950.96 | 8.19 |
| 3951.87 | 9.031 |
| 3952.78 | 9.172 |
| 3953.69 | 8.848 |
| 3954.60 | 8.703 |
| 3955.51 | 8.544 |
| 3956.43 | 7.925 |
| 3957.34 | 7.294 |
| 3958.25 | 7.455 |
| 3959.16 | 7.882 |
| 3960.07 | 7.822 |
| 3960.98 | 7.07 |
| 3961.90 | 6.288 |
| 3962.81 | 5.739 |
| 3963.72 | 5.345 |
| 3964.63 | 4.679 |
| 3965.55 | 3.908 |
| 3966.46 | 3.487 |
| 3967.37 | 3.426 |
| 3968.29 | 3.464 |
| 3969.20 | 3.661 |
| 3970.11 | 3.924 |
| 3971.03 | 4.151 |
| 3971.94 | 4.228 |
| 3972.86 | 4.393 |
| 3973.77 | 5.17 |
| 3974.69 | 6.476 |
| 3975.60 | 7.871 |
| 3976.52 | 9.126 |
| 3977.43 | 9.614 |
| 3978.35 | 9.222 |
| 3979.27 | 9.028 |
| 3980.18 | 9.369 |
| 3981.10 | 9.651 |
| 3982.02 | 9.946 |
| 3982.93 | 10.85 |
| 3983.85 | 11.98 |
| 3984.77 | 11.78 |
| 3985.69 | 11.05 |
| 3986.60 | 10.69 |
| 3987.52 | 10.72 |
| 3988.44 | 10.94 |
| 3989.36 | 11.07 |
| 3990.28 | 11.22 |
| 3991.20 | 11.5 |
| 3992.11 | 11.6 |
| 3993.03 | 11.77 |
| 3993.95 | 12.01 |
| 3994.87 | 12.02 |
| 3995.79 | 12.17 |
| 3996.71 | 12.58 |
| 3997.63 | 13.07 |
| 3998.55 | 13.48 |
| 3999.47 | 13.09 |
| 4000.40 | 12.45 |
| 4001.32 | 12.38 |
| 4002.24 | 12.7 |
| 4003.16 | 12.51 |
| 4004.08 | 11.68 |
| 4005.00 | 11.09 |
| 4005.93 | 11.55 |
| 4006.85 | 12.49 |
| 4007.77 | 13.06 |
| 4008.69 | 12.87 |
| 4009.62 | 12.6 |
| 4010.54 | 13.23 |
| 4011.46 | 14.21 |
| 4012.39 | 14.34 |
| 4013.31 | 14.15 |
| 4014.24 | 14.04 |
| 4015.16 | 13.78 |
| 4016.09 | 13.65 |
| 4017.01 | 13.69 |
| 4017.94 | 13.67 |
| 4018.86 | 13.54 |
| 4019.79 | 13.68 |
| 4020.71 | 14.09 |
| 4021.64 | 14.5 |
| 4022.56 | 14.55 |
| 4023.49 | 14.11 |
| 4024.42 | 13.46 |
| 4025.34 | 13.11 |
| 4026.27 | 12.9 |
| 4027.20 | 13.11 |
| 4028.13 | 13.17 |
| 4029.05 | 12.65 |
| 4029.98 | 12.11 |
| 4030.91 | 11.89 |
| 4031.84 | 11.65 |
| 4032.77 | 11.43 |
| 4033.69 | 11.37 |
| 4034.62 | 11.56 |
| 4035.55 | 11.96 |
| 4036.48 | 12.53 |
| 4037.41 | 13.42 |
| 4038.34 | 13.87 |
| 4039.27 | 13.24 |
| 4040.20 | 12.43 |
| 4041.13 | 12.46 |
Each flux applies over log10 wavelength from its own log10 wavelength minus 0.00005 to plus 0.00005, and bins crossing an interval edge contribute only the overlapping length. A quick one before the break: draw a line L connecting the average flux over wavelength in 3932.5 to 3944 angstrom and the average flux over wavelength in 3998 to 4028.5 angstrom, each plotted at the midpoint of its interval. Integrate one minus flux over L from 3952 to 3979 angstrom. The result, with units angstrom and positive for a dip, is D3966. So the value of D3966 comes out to 4.5 angstrom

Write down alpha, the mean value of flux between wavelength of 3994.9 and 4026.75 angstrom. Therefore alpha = 13.2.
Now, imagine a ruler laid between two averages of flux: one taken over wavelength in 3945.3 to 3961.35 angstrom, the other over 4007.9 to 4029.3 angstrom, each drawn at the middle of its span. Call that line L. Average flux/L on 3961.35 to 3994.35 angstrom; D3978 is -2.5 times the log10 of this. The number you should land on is 0.28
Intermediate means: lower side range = 8.04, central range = 8.03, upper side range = 13.6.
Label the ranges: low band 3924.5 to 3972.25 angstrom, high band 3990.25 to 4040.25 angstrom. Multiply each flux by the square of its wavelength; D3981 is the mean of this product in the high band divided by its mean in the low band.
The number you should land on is 2.25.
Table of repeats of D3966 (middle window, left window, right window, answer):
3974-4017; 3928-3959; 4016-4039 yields -4.8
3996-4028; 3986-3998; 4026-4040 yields -3.1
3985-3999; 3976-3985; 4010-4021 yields -0.6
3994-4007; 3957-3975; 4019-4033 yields -3.5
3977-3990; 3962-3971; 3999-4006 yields -4.0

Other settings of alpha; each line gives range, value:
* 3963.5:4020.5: 10.4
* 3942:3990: 7.64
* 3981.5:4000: 11.7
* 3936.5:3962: 7.26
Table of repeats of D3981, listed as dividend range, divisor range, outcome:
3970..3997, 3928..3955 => 1.62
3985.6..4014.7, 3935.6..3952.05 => 1.92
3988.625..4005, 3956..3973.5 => 2.30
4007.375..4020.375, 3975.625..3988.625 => 1.36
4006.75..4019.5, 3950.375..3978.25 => 2.15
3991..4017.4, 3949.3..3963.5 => 1.68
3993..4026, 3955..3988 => 1.82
